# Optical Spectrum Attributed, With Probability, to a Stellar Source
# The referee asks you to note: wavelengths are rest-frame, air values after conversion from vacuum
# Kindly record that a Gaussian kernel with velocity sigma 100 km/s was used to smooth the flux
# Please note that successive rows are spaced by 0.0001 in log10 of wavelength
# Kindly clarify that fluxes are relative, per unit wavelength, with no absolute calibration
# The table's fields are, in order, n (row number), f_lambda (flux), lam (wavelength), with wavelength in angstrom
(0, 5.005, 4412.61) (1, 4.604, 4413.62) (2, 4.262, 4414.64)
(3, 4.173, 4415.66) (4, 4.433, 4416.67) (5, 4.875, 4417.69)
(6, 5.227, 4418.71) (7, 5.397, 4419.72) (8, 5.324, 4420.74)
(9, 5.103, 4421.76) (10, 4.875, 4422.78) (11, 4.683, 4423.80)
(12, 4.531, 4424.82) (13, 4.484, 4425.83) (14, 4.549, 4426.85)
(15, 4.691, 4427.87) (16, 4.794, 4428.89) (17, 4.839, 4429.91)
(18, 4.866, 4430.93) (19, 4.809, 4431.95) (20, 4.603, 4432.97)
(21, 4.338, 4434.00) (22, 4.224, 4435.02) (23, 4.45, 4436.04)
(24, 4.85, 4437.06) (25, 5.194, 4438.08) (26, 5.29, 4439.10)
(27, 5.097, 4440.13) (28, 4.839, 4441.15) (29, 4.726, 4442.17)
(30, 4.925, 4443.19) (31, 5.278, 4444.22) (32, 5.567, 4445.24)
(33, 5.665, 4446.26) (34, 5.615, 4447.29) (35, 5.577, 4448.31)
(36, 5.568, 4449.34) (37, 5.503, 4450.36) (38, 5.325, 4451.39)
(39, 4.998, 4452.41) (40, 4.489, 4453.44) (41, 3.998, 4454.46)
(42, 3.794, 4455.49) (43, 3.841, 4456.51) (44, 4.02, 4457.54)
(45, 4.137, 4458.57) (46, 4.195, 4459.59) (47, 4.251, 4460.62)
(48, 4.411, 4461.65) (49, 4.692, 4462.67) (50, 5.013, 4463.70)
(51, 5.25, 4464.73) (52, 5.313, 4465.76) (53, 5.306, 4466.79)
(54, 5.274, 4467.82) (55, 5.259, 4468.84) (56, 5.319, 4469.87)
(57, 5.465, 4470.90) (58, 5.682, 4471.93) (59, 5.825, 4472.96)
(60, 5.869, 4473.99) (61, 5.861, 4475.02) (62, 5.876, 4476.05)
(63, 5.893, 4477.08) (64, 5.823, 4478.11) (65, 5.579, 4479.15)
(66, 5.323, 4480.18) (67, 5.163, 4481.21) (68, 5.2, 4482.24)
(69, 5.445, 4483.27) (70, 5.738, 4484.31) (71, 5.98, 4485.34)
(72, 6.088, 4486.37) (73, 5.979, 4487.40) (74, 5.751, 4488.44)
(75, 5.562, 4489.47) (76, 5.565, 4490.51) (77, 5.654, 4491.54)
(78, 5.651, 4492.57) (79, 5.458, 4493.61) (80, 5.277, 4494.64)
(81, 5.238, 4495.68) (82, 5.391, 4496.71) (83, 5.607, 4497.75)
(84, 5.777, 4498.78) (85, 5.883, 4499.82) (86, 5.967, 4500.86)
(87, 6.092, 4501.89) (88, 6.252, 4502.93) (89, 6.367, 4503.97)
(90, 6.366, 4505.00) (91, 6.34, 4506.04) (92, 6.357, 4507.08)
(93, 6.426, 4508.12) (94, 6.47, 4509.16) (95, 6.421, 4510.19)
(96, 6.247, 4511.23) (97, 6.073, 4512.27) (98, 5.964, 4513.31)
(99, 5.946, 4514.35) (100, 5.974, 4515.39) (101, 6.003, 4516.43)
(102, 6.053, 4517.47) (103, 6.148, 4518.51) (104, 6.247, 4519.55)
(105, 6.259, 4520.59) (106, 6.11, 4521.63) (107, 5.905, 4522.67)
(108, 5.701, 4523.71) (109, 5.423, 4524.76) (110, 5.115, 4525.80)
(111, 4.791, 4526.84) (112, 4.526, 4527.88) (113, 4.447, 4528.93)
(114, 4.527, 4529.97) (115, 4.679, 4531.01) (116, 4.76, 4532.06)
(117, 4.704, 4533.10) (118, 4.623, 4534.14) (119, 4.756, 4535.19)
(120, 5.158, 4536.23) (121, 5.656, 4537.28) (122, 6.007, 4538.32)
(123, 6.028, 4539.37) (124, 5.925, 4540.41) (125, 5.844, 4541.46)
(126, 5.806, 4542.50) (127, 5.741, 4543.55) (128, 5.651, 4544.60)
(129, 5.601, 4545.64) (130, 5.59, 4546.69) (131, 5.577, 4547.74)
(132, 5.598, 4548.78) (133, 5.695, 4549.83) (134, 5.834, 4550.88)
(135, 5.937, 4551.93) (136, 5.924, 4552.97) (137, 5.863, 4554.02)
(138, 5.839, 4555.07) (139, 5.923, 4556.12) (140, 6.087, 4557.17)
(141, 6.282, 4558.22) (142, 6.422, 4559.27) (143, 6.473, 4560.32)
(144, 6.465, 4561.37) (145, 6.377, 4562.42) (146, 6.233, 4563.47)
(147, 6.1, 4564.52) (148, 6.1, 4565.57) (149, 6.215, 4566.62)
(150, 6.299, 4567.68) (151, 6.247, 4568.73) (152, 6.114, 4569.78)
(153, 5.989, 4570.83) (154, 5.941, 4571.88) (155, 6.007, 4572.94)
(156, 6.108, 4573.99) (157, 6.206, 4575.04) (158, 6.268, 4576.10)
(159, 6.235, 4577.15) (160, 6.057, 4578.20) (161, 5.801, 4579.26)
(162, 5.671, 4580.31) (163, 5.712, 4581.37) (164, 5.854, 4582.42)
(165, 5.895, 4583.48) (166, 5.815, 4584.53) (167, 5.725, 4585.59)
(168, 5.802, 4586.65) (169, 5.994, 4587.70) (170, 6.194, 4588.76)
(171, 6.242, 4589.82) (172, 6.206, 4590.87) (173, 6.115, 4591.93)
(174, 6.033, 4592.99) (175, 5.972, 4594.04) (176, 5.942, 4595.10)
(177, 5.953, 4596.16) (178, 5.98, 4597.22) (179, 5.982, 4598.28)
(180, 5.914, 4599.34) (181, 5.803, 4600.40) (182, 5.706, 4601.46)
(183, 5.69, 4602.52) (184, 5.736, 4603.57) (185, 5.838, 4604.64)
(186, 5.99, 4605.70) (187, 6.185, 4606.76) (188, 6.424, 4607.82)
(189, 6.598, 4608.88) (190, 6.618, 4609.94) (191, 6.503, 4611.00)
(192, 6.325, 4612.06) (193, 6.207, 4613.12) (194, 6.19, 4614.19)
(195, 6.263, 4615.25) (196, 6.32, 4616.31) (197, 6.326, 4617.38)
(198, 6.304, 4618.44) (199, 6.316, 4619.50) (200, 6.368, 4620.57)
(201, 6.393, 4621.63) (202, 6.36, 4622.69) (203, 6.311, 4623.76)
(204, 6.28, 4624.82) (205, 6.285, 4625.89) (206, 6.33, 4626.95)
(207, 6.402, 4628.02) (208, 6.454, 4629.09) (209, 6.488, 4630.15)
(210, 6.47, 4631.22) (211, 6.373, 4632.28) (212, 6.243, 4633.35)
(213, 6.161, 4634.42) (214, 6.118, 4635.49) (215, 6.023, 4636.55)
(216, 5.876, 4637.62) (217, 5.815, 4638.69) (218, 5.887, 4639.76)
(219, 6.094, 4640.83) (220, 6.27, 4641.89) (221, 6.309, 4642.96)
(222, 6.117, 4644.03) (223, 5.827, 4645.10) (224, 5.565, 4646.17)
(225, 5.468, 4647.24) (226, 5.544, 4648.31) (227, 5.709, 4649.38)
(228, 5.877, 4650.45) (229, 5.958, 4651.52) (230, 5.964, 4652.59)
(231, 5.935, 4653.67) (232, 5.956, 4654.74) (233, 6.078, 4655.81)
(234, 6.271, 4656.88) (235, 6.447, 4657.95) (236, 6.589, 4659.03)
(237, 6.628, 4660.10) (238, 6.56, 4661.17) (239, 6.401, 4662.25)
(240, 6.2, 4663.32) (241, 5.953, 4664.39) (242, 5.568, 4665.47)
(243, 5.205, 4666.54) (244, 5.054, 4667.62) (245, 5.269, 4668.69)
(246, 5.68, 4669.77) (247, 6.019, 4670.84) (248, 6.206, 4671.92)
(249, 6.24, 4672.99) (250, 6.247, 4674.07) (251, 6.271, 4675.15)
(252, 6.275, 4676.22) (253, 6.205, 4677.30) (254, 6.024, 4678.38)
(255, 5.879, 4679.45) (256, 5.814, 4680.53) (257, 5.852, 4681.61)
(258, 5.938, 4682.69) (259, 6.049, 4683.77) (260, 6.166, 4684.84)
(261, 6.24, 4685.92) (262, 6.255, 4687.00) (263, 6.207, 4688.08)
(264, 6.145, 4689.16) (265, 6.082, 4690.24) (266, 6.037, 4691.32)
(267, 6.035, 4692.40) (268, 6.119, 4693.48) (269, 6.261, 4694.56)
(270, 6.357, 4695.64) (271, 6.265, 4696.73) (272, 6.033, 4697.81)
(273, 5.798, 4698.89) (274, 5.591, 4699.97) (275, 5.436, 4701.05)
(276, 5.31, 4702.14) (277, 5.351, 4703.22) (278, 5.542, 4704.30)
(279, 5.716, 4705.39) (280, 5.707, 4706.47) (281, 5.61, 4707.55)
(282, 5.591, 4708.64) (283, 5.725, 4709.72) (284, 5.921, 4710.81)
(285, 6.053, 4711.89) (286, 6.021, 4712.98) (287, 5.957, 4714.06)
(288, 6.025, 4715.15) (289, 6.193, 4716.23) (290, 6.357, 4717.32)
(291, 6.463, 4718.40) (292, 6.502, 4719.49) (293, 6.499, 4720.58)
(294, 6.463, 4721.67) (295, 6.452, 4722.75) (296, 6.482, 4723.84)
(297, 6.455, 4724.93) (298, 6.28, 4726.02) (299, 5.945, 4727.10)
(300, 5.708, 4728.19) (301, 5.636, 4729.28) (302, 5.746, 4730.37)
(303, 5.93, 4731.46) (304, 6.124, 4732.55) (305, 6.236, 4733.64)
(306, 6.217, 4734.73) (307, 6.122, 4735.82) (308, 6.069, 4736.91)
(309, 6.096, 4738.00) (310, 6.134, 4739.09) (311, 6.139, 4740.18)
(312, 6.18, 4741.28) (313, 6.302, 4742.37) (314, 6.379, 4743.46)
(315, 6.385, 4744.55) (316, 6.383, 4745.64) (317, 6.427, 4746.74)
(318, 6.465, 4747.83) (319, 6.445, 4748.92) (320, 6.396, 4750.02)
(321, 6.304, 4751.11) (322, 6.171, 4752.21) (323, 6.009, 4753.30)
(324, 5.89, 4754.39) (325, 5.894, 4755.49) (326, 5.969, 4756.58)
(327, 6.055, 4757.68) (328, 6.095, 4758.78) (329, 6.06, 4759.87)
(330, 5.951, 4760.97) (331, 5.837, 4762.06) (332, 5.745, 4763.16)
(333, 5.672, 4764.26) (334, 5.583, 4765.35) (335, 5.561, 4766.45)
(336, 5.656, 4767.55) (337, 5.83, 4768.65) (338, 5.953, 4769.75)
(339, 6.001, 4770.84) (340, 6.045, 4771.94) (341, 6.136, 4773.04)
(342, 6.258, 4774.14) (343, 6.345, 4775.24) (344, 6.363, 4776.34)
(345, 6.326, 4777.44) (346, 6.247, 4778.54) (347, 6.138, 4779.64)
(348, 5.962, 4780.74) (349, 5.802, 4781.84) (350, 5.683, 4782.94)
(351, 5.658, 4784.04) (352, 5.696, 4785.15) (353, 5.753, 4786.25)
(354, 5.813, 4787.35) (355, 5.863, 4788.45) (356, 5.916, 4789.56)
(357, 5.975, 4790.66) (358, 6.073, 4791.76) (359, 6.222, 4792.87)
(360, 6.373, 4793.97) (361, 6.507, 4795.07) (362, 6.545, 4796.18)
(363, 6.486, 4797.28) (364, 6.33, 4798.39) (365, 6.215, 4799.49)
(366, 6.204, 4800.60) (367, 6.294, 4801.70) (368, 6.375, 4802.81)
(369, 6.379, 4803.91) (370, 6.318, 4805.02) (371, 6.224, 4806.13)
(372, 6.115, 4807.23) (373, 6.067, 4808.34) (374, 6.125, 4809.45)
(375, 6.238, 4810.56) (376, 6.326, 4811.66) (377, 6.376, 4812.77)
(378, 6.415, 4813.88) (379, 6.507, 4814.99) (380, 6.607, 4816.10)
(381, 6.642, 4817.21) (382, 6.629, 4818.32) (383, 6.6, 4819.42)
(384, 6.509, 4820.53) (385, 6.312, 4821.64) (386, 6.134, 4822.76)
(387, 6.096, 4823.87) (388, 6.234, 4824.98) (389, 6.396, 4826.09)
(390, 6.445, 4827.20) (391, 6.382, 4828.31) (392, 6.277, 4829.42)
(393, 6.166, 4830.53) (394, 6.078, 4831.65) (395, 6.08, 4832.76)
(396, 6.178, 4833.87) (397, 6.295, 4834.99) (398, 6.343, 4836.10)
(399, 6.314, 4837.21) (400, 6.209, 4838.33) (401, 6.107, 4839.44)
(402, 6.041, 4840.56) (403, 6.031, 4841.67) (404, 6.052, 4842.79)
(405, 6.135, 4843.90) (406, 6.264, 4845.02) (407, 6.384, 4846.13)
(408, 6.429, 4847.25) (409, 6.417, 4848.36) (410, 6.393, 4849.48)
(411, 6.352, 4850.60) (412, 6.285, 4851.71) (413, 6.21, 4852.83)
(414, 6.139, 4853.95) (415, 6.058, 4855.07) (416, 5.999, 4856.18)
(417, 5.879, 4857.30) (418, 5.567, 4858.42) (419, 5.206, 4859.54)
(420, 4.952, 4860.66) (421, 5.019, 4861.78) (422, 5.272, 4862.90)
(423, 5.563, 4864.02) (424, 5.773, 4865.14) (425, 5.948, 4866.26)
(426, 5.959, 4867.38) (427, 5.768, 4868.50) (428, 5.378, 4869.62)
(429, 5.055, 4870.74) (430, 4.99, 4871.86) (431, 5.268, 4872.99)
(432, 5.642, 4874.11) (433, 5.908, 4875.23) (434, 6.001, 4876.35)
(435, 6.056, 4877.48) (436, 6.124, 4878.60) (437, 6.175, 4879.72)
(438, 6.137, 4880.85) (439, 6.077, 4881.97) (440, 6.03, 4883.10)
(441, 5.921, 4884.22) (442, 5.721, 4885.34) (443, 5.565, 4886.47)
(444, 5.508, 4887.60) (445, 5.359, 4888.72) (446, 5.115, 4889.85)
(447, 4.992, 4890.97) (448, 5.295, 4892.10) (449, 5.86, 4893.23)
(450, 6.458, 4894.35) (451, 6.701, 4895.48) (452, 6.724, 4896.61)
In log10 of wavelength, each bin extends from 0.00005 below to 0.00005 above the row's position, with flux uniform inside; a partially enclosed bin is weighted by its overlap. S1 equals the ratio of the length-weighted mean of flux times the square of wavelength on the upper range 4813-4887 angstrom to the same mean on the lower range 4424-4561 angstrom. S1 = 1.29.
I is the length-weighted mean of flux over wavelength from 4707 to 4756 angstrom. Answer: 6.15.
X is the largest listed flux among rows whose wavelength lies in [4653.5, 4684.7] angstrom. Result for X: 6.628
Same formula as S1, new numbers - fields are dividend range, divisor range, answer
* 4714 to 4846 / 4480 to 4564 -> 1.20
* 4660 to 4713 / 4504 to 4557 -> 1.11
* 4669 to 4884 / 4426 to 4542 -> 1.28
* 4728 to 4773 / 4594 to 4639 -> 1.04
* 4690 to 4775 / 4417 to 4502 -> 1.32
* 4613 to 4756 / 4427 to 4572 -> 1.20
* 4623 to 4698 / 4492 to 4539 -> 1.14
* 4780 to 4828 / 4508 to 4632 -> 1.15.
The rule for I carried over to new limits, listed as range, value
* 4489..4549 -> 5.68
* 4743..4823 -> 6.15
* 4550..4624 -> 6.1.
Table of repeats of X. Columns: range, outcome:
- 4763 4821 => 6.642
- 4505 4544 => 6.47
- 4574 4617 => 6.618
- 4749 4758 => 6.396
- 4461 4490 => 6.088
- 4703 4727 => 6.502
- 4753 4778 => 6.363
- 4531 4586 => 6.473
